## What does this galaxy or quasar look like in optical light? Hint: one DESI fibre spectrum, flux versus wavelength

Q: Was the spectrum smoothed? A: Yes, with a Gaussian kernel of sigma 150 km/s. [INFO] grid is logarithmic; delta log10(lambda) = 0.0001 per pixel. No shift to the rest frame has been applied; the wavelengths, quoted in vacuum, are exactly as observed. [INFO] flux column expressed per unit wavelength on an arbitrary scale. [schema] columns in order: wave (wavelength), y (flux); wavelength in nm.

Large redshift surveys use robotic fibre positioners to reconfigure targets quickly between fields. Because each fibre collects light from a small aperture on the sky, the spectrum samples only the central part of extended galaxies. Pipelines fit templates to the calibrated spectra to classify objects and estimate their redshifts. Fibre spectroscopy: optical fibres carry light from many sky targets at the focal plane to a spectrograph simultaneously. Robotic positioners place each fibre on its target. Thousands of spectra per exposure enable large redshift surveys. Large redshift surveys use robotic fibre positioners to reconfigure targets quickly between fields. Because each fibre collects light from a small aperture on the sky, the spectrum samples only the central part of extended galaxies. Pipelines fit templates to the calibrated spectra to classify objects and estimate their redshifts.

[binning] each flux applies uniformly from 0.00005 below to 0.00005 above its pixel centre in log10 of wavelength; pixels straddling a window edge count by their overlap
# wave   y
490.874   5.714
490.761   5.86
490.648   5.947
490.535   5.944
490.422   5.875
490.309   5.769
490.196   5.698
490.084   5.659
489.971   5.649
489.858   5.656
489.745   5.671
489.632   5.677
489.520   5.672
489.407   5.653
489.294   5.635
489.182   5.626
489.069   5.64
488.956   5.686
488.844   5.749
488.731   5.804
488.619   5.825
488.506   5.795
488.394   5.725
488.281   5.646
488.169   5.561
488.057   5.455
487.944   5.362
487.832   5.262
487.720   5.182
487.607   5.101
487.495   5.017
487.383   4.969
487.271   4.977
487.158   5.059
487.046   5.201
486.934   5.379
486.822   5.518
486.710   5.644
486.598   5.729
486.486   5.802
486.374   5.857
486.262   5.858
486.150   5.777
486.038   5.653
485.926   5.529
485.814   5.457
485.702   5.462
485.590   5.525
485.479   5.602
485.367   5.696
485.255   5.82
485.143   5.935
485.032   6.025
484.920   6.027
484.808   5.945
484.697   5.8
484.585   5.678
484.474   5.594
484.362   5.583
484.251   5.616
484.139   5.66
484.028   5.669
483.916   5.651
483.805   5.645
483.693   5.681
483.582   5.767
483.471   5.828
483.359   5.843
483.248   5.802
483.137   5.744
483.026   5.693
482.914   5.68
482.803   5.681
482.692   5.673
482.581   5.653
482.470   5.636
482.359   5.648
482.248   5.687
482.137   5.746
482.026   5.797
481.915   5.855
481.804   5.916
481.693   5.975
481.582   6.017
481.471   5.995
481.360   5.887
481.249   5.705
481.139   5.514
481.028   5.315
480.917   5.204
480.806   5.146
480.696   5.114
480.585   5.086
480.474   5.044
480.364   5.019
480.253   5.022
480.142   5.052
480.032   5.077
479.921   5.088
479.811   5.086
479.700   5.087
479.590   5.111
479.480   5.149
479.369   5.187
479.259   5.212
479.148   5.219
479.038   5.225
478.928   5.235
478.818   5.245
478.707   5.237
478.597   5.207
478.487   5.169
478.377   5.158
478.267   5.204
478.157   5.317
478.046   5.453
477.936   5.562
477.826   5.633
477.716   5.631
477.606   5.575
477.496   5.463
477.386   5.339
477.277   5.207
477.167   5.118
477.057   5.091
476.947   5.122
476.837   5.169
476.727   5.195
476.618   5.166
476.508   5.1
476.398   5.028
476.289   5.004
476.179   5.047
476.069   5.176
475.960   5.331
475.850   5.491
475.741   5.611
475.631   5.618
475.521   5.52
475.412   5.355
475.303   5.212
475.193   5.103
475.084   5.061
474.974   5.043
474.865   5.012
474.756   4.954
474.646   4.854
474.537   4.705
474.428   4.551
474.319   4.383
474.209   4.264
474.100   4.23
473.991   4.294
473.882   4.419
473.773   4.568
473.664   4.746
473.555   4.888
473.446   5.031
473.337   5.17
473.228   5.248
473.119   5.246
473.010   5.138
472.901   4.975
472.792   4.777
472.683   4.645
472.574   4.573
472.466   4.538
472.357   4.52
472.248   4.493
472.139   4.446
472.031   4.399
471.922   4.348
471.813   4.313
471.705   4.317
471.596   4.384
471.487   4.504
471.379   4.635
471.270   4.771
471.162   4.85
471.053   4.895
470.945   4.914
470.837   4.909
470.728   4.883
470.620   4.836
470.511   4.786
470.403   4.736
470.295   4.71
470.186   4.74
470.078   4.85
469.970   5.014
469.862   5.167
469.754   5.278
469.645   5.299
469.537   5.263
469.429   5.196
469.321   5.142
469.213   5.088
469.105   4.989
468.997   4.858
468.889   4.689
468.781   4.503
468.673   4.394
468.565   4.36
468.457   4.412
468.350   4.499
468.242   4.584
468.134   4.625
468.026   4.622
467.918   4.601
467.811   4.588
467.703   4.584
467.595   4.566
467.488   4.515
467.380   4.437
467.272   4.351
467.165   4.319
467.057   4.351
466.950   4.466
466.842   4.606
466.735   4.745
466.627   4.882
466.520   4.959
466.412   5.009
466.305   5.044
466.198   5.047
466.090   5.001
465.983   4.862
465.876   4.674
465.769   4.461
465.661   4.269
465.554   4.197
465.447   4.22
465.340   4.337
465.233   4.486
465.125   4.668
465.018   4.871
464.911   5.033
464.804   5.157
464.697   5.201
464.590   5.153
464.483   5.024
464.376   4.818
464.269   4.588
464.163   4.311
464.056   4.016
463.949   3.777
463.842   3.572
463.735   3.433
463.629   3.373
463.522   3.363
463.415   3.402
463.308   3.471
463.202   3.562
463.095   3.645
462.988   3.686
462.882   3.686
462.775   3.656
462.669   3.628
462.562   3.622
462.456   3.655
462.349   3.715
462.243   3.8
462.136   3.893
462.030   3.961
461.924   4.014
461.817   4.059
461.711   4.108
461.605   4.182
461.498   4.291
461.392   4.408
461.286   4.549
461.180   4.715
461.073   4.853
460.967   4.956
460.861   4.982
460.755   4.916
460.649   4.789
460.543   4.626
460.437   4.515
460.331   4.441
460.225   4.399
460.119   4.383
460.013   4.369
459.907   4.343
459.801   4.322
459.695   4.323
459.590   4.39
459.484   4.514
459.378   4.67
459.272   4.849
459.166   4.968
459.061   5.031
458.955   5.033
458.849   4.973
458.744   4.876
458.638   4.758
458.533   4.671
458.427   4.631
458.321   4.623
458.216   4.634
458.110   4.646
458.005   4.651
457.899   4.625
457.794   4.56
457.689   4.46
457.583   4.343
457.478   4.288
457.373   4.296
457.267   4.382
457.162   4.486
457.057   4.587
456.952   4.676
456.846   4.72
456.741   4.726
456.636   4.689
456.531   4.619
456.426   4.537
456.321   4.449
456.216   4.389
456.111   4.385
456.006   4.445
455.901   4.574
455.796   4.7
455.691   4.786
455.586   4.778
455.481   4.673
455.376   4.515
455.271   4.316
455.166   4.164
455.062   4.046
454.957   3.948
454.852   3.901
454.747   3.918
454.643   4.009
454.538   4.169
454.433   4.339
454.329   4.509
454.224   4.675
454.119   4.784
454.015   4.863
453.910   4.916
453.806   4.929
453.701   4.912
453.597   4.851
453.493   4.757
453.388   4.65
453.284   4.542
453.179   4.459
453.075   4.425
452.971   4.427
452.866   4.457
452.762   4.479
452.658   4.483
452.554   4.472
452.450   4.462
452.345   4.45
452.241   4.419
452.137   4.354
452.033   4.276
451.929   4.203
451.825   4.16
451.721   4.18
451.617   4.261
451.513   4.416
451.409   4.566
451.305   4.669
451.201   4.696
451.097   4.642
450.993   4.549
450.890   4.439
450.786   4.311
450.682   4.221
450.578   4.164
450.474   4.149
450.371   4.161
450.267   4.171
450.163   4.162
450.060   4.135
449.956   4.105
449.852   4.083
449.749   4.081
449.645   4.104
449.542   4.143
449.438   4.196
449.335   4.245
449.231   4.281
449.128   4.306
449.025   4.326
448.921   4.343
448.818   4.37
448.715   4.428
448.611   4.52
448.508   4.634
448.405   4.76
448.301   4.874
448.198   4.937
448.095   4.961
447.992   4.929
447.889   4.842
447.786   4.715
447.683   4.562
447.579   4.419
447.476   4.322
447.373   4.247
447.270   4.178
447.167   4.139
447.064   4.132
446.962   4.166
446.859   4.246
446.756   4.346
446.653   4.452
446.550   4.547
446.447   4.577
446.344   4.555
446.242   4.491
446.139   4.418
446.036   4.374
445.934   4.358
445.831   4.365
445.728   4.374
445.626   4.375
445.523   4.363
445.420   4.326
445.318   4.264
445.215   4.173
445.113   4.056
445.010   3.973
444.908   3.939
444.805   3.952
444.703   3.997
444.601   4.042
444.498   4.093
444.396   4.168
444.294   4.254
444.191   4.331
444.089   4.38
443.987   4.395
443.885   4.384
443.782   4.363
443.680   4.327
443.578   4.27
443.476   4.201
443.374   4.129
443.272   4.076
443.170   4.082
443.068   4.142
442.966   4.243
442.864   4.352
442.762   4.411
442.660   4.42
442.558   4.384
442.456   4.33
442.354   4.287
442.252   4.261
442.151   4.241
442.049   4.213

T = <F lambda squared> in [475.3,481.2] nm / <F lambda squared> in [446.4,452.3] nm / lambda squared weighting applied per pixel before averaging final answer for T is 1.4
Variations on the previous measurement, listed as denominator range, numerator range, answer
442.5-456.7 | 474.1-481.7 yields 1.34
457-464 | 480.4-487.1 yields 1.46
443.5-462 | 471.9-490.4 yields 1.36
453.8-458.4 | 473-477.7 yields 1.22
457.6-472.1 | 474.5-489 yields 1.29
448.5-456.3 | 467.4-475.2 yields 1.17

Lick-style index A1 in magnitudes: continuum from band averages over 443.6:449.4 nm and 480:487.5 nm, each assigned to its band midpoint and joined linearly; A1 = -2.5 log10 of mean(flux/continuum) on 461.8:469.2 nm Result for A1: 0.15 mag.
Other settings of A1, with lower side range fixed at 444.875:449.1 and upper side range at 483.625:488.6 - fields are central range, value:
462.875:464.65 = 0.24 mag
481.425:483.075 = -0.06 mag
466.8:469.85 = 0.08 mag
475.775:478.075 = 0.00 mag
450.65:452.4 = 0.04 mag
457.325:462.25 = 0.06 mag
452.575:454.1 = -0.01 mag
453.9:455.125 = 0.08 mag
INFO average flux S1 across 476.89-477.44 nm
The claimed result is 5.18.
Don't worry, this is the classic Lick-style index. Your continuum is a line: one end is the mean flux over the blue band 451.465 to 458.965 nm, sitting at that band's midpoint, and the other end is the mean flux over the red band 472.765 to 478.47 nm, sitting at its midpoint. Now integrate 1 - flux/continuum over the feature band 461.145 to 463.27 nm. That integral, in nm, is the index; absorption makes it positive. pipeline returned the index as 0.35 nm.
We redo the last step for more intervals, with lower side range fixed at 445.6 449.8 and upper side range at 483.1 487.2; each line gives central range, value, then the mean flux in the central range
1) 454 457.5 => 0.19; 4.45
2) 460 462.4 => 0.24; 4.39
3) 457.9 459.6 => 0.02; 4.75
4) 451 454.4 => 0.04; 4.54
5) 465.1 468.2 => 0.28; 4.6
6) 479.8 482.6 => 0.04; 5.48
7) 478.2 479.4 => 0.06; 5.21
